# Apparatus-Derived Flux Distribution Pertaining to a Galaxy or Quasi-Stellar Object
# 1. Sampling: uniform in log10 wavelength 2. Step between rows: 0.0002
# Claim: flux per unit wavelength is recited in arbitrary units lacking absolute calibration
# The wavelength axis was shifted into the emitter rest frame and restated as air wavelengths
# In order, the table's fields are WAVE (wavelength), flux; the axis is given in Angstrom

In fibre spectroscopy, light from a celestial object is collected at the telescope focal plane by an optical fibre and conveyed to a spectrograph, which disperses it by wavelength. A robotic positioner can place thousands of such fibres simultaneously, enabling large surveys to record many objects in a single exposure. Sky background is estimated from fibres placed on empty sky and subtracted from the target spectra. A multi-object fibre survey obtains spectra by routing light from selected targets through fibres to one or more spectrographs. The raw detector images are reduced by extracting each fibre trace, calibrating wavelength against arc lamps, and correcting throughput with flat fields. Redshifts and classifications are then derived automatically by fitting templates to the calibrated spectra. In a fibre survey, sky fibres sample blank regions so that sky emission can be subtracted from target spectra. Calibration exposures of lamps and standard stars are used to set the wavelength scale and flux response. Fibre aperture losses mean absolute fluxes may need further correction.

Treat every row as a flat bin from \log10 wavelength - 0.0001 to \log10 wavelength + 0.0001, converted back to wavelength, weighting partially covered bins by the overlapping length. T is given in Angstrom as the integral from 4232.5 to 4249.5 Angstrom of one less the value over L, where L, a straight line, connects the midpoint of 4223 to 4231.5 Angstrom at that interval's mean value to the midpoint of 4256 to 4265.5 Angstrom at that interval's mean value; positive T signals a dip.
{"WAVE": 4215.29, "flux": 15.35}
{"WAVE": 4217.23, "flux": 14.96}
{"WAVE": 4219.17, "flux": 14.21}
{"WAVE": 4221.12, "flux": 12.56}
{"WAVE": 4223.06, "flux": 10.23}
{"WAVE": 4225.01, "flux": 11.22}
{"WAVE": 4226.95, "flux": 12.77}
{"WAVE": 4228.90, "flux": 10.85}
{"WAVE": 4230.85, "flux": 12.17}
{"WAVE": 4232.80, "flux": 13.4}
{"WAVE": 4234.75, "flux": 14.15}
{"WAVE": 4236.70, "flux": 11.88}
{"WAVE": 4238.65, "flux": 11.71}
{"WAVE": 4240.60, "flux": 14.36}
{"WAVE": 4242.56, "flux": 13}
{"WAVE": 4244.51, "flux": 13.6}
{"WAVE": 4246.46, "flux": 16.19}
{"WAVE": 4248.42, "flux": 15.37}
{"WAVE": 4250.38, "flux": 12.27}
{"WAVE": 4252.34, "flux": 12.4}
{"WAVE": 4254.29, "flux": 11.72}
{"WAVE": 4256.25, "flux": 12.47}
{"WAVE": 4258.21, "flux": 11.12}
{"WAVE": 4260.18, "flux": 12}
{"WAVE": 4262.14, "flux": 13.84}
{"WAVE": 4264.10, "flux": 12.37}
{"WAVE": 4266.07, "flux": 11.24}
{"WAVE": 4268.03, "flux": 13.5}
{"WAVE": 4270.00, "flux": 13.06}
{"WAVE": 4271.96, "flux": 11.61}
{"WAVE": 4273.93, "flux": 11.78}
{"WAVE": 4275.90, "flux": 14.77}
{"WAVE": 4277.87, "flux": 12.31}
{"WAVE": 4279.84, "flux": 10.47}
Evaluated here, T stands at -2.71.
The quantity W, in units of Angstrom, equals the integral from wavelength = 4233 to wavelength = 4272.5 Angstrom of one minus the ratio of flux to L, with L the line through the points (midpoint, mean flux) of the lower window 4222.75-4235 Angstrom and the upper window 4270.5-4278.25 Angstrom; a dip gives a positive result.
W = -1.7 Angstrom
